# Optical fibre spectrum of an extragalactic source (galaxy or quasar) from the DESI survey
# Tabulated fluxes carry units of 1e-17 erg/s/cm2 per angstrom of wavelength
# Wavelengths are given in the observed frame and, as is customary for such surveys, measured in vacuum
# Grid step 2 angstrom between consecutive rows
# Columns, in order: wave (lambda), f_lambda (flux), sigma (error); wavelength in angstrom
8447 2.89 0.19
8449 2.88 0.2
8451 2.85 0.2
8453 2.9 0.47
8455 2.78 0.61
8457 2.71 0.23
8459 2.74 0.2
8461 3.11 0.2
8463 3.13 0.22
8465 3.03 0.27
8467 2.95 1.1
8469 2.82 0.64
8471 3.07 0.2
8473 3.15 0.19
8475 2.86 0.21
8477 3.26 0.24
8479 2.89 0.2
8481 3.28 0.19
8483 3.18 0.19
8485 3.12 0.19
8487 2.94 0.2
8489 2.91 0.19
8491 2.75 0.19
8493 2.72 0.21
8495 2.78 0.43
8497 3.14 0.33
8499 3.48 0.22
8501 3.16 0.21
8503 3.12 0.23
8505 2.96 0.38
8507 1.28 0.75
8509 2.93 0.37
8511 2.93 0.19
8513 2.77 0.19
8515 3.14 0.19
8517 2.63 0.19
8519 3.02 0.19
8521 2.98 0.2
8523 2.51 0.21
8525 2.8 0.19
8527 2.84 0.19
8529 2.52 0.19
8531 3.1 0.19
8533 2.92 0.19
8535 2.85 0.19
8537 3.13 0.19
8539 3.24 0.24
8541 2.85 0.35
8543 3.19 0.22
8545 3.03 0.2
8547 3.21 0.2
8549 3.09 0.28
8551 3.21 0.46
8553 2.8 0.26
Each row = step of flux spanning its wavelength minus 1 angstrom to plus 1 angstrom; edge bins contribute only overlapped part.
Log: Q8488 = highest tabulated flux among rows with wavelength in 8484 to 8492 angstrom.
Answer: 3.12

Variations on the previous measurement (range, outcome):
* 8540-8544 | 3.19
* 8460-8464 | 3.13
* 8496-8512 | 3.48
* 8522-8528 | 2.84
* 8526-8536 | 3.1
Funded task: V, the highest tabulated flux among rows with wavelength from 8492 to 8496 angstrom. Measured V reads 2.78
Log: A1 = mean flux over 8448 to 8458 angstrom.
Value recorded 2.82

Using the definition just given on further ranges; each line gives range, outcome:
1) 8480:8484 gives 3.23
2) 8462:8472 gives 3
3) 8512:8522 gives 2.91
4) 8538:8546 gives 3.08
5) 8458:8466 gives 3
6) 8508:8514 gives 2.88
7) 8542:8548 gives 3.14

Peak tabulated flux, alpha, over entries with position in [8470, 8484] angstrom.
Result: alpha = 3.28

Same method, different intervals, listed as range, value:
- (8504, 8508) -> 2.96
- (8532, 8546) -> 3.24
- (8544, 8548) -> 3.21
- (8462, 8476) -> 3.15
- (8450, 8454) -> 2.9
